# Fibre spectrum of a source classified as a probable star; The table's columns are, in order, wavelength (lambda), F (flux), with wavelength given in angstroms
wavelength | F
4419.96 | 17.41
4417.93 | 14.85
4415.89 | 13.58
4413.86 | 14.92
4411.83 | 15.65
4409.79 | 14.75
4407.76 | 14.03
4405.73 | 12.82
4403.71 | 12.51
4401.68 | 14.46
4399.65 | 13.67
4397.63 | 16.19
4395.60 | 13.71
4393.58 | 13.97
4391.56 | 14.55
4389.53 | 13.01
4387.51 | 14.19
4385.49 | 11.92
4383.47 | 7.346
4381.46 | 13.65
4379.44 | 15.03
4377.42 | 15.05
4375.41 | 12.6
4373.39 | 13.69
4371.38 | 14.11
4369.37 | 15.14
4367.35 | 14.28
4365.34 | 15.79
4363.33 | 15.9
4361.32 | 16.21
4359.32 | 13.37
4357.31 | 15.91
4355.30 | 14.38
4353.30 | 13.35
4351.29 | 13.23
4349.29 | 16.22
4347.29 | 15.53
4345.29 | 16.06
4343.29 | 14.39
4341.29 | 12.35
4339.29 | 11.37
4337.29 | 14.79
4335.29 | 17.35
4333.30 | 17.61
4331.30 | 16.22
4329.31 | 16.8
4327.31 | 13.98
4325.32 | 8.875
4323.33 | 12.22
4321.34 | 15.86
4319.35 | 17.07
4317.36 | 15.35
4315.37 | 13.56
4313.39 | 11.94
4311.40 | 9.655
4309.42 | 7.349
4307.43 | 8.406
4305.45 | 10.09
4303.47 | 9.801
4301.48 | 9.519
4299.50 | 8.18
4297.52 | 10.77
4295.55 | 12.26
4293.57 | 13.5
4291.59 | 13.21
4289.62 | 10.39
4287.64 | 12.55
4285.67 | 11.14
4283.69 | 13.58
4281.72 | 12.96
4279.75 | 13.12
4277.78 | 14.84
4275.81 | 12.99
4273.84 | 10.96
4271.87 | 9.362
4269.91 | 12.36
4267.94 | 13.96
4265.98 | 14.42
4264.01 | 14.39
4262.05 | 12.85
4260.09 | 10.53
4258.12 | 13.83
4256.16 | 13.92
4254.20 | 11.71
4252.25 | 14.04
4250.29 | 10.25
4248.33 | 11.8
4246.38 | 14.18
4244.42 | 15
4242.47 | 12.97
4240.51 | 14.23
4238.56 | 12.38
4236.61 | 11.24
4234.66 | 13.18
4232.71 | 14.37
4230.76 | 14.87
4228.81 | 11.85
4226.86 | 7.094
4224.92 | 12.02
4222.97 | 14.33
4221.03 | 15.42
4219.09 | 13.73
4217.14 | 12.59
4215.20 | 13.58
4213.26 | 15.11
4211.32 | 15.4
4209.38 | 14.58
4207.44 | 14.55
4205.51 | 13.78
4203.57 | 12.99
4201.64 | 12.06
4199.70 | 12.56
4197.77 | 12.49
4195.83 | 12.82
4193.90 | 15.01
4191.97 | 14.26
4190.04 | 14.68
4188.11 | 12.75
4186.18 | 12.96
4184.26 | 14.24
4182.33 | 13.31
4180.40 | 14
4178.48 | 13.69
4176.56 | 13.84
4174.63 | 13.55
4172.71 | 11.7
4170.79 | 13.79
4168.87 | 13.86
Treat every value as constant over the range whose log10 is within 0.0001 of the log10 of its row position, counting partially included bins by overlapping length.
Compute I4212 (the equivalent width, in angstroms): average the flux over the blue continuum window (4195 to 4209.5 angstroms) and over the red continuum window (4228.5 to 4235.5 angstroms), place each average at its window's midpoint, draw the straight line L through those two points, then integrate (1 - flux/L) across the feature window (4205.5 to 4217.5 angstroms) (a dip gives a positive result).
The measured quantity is -0.92 angstroms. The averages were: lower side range 13.2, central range 14.4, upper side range 13.7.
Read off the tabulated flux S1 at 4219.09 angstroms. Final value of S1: 13.73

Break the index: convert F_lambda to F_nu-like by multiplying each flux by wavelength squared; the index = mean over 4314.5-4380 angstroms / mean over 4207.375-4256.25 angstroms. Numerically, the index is 1.17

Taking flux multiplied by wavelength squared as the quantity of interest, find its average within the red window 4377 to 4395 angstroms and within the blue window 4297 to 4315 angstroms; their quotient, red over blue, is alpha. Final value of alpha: 1.4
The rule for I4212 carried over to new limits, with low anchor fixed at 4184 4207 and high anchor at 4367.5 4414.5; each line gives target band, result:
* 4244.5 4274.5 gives 1.90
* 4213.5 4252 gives 1.43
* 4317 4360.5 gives -3.09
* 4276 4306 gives 3.97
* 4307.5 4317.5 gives 1.96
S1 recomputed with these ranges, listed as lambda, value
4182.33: 13.31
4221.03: 15.42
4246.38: 14.18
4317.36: 15.35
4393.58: 13.97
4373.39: 13.69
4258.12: 13.83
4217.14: 12.59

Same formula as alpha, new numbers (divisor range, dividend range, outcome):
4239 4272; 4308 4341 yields 1.08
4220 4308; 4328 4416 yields 1.22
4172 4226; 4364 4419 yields 1.12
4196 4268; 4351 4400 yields 1.14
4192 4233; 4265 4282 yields 0.98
